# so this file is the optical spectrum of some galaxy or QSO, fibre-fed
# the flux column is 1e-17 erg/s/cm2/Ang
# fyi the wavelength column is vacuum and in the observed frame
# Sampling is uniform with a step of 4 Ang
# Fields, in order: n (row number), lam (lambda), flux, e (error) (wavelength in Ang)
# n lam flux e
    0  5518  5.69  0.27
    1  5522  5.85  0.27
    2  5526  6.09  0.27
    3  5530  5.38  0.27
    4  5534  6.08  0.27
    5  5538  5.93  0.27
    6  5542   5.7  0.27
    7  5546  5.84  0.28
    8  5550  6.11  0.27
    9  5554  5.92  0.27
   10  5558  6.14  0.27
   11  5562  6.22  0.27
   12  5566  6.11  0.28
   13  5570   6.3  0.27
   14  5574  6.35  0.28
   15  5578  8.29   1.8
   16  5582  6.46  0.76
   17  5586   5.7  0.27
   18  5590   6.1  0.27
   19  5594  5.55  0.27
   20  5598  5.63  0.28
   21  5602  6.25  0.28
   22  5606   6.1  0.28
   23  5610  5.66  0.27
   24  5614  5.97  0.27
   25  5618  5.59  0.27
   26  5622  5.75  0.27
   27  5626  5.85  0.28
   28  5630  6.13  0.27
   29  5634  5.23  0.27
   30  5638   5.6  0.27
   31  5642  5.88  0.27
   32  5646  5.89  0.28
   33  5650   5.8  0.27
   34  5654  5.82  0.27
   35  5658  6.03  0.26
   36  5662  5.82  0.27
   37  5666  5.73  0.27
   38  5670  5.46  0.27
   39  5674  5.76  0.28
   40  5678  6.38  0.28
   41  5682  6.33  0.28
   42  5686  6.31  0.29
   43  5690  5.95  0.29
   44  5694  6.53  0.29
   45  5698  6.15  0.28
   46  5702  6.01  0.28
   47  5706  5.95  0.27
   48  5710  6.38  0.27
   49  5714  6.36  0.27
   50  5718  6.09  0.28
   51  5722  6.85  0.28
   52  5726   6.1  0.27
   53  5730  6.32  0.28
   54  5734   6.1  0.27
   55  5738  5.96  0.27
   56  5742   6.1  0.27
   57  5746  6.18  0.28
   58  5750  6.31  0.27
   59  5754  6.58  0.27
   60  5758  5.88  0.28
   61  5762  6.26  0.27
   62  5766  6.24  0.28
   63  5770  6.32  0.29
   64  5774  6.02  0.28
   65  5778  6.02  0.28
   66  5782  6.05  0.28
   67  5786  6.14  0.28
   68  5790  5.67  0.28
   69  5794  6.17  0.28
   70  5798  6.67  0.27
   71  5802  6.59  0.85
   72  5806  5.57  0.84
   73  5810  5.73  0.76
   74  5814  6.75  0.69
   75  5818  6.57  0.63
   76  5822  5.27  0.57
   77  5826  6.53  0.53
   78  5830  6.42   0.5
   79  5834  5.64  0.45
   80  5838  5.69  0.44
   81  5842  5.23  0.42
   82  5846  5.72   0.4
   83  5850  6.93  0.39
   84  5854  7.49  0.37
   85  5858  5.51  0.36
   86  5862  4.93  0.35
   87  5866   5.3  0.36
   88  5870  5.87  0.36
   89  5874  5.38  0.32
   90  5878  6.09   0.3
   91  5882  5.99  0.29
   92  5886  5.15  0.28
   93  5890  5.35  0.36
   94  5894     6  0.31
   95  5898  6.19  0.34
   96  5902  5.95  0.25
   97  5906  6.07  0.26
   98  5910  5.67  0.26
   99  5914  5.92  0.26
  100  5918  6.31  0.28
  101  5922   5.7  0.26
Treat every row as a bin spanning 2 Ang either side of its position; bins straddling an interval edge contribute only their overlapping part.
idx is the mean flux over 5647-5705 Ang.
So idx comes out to 6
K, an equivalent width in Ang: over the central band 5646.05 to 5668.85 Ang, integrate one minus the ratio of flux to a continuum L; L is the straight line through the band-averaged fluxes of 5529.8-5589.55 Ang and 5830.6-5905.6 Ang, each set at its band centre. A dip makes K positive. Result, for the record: 0.9 Ang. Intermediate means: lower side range 6.19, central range 5.83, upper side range 5.82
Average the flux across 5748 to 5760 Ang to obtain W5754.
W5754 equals 6.26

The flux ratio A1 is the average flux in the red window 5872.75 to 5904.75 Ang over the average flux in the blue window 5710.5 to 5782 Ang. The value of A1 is 0.9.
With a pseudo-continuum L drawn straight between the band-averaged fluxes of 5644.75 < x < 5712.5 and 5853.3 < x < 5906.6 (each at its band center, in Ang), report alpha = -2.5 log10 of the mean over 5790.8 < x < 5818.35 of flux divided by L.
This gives -0.07 mag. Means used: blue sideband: 6.02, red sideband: 5.76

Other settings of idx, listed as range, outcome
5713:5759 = 6.24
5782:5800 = 6.15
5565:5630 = 6.1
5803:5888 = 5.9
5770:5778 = 6.09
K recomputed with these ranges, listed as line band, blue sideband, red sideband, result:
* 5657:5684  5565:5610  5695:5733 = 1.4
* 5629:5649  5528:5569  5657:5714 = 1.0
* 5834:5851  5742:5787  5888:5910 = 0.6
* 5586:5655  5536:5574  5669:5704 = 3.1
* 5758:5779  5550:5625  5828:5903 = -0.8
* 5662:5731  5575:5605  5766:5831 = 0.8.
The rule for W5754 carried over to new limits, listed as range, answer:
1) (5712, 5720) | 6.22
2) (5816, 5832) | 6.2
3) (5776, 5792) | 5.97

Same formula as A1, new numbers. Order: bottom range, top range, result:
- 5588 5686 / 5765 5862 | 1.04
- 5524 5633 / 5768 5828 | 1.02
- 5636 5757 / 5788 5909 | 0.98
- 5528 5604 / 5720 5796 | 1.01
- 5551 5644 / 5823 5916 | 0.97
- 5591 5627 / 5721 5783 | 1.06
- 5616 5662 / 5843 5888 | 1.01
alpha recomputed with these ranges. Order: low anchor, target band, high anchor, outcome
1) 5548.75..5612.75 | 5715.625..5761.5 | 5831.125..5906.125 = -0.04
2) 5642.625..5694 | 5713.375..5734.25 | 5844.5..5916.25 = -0.07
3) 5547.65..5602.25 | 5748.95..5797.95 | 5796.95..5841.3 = -0.01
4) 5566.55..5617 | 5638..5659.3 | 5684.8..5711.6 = 0.06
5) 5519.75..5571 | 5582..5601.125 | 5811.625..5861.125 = 0.03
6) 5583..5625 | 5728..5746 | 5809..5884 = -0.04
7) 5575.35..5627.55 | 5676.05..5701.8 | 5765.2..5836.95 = -0.03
